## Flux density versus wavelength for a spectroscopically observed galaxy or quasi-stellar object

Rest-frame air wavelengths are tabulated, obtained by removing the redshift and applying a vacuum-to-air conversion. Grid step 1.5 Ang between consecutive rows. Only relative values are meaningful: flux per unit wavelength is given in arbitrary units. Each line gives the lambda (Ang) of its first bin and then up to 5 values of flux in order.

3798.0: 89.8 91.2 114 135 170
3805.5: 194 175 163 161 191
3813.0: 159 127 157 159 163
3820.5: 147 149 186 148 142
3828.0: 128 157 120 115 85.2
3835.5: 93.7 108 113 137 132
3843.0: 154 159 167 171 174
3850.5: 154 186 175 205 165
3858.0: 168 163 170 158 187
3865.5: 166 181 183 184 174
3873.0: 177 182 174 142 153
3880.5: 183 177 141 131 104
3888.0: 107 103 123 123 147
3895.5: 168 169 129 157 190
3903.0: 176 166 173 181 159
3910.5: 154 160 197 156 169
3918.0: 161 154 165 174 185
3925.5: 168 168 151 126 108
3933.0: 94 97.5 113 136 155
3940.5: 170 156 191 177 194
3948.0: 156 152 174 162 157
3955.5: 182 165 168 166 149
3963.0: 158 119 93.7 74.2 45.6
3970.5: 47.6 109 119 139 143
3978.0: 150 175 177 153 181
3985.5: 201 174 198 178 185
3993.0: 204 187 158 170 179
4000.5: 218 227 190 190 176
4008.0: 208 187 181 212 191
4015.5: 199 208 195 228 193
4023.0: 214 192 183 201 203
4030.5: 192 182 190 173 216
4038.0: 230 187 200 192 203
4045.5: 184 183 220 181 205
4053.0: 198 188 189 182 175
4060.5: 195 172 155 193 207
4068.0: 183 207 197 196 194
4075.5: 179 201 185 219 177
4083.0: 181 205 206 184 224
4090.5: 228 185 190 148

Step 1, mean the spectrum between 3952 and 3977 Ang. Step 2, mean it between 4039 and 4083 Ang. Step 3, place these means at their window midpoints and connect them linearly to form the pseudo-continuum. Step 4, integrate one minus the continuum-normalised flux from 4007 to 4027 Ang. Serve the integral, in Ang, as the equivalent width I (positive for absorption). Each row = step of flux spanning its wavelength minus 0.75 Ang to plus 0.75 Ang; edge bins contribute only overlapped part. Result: -4.5 Ang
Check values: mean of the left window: 129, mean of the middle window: 199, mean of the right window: 191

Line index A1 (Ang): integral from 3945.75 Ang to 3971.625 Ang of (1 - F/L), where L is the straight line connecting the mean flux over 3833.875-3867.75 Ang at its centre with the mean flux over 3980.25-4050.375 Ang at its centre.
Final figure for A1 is 6.0 Ang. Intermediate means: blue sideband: 157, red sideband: 193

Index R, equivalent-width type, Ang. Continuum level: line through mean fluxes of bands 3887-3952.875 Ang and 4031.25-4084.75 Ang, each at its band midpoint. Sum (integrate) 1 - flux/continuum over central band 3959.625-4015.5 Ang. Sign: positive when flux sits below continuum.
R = 3.4 Ang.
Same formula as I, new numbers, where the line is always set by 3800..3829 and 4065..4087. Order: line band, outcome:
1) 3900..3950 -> 4.0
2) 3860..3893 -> 1.8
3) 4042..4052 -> -0.2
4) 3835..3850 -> 1.7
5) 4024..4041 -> -0.6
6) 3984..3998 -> -0.1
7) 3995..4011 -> -0.5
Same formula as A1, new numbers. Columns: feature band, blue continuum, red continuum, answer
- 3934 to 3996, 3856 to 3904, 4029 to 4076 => 8.0 Ang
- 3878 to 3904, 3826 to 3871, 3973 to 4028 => 2.6 Ang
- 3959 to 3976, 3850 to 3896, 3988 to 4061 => 6.5 Ang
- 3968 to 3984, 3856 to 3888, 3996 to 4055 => 5.0 Ang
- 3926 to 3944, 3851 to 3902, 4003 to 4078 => 3.5 Ang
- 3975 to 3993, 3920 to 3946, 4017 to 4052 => 0.0 Ang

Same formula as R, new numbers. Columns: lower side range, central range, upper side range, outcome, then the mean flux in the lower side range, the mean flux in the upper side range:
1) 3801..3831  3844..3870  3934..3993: -3.0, 156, 151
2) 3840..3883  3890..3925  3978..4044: 2.9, 169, 192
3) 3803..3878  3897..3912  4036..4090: 0.3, 158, 194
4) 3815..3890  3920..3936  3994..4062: 2.7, 153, 194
